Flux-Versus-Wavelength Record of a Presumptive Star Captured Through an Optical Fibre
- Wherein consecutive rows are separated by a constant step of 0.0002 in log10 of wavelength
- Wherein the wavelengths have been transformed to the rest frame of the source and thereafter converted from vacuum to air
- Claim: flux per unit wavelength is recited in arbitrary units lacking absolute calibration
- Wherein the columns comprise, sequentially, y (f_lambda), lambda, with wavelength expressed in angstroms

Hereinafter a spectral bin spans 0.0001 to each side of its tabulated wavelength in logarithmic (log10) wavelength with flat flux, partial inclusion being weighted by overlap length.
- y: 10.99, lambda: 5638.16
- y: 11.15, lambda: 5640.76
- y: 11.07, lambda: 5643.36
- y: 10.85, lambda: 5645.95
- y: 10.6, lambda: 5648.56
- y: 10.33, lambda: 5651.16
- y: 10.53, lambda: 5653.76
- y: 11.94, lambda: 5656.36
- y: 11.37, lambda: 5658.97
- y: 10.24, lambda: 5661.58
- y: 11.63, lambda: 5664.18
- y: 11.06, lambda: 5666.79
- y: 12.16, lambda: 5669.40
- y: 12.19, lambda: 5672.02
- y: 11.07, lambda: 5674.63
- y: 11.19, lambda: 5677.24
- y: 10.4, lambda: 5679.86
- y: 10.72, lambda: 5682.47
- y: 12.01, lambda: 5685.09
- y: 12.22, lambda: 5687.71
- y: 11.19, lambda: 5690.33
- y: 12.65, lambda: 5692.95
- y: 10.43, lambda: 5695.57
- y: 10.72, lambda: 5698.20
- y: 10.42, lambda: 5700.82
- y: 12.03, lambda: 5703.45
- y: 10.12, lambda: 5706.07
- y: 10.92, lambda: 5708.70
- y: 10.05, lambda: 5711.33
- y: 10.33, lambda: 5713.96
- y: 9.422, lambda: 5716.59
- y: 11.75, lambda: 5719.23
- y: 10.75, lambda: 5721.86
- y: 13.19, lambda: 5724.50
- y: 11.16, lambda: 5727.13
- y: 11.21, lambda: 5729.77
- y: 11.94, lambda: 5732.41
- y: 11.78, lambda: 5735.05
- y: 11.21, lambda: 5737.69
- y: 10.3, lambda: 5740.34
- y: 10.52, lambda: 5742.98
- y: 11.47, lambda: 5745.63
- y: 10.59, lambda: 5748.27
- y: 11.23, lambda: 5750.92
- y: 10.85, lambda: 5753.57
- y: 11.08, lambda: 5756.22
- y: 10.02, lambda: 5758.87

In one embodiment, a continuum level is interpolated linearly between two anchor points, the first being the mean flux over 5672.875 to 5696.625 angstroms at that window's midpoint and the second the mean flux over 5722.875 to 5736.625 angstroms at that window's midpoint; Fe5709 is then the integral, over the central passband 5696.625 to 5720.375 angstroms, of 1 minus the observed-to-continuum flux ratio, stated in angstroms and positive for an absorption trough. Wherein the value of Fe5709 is 2.0 angstroms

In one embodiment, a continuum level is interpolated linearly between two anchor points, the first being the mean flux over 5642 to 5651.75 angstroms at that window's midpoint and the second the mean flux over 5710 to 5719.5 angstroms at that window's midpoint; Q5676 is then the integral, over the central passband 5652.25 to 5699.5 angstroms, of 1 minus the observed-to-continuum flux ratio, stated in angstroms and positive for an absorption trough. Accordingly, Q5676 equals -3.54 angstroms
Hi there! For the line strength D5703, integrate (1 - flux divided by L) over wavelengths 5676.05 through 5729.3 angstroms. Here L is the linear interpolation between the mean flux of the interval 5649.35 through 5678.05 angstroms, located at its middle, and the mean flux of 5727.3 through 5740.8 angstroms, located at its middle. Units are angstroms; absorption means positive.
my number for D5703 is 1.0 angstroms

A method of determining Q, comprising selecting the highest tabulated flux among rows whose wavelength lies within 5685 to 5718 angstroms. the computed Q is 12.65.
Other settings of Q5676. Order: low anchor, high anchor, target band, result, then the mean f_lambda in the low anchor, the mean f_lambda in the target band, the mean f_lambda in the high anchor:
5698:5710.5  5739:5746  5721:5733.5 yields -1.1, 10.8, 11.7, 10.7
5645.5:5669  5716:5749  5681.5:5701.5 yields -0.4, 11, 11.3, 11.2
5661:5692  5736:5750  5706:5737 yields -0.2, 11.4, 11.1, 10.9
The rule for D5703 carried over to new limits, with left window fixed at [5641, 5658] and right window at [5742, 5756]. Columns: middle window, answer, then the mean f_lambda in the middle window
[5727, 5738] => -0.6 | 11.5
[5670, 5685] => -0.4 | 11.2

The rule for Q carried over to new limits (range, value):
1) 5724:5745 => 13.19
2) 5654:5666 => 11.94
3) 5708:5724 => 11.75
